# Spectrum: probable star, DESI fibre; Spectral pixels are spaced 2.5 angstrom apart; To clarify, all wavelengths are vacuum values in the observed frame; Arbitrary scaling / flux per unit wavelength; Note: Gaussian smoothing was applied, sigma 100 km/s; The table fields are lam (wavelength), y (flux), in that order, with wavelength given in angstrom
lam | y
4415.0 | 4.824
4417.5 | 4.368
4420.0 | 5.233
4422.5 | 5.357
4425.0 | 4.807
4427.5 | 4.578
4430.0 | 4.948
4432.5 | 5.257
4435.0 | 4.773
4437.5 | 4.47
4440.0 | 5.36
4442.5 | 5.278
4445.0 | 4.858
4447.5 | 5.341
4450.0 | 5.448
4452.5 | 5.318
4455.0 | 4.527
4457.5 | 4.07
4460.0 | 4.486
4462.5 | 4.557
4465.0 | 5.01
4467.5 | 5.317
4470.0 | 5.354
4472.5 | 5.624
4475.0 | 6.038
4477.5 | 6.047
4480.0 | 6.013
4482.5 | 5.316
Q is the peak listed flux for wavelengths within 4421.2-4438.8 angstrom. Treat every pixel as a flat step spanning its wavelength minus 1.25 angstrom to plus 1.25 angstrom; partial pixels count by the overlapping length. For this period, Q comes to 5.357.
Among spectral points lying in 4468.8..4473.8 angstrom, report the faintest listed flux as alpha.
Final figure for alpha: 5.354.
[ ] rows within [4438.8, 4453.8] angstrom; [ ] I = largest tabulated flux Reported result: 5.448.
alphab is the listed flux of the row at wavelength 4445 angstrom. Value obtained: 4.858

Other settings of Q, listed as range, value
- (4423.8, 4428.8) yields 4.807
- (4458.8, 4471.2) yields 5.354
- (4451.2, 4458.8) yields 5.318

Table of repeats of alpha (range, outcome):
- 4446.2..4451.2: 5.341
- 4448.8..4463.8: 4.07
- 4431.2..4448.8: 4.47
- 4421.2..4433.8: 4.578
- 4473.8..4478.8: 6.038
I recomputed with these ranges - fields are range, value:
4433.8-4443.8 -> 5.36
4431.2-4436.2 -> 5.257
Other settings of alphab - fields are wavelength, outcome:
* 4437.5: 4.47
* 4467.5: 5.317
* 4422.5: 5.357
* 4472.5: 5.624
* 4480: 6.013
